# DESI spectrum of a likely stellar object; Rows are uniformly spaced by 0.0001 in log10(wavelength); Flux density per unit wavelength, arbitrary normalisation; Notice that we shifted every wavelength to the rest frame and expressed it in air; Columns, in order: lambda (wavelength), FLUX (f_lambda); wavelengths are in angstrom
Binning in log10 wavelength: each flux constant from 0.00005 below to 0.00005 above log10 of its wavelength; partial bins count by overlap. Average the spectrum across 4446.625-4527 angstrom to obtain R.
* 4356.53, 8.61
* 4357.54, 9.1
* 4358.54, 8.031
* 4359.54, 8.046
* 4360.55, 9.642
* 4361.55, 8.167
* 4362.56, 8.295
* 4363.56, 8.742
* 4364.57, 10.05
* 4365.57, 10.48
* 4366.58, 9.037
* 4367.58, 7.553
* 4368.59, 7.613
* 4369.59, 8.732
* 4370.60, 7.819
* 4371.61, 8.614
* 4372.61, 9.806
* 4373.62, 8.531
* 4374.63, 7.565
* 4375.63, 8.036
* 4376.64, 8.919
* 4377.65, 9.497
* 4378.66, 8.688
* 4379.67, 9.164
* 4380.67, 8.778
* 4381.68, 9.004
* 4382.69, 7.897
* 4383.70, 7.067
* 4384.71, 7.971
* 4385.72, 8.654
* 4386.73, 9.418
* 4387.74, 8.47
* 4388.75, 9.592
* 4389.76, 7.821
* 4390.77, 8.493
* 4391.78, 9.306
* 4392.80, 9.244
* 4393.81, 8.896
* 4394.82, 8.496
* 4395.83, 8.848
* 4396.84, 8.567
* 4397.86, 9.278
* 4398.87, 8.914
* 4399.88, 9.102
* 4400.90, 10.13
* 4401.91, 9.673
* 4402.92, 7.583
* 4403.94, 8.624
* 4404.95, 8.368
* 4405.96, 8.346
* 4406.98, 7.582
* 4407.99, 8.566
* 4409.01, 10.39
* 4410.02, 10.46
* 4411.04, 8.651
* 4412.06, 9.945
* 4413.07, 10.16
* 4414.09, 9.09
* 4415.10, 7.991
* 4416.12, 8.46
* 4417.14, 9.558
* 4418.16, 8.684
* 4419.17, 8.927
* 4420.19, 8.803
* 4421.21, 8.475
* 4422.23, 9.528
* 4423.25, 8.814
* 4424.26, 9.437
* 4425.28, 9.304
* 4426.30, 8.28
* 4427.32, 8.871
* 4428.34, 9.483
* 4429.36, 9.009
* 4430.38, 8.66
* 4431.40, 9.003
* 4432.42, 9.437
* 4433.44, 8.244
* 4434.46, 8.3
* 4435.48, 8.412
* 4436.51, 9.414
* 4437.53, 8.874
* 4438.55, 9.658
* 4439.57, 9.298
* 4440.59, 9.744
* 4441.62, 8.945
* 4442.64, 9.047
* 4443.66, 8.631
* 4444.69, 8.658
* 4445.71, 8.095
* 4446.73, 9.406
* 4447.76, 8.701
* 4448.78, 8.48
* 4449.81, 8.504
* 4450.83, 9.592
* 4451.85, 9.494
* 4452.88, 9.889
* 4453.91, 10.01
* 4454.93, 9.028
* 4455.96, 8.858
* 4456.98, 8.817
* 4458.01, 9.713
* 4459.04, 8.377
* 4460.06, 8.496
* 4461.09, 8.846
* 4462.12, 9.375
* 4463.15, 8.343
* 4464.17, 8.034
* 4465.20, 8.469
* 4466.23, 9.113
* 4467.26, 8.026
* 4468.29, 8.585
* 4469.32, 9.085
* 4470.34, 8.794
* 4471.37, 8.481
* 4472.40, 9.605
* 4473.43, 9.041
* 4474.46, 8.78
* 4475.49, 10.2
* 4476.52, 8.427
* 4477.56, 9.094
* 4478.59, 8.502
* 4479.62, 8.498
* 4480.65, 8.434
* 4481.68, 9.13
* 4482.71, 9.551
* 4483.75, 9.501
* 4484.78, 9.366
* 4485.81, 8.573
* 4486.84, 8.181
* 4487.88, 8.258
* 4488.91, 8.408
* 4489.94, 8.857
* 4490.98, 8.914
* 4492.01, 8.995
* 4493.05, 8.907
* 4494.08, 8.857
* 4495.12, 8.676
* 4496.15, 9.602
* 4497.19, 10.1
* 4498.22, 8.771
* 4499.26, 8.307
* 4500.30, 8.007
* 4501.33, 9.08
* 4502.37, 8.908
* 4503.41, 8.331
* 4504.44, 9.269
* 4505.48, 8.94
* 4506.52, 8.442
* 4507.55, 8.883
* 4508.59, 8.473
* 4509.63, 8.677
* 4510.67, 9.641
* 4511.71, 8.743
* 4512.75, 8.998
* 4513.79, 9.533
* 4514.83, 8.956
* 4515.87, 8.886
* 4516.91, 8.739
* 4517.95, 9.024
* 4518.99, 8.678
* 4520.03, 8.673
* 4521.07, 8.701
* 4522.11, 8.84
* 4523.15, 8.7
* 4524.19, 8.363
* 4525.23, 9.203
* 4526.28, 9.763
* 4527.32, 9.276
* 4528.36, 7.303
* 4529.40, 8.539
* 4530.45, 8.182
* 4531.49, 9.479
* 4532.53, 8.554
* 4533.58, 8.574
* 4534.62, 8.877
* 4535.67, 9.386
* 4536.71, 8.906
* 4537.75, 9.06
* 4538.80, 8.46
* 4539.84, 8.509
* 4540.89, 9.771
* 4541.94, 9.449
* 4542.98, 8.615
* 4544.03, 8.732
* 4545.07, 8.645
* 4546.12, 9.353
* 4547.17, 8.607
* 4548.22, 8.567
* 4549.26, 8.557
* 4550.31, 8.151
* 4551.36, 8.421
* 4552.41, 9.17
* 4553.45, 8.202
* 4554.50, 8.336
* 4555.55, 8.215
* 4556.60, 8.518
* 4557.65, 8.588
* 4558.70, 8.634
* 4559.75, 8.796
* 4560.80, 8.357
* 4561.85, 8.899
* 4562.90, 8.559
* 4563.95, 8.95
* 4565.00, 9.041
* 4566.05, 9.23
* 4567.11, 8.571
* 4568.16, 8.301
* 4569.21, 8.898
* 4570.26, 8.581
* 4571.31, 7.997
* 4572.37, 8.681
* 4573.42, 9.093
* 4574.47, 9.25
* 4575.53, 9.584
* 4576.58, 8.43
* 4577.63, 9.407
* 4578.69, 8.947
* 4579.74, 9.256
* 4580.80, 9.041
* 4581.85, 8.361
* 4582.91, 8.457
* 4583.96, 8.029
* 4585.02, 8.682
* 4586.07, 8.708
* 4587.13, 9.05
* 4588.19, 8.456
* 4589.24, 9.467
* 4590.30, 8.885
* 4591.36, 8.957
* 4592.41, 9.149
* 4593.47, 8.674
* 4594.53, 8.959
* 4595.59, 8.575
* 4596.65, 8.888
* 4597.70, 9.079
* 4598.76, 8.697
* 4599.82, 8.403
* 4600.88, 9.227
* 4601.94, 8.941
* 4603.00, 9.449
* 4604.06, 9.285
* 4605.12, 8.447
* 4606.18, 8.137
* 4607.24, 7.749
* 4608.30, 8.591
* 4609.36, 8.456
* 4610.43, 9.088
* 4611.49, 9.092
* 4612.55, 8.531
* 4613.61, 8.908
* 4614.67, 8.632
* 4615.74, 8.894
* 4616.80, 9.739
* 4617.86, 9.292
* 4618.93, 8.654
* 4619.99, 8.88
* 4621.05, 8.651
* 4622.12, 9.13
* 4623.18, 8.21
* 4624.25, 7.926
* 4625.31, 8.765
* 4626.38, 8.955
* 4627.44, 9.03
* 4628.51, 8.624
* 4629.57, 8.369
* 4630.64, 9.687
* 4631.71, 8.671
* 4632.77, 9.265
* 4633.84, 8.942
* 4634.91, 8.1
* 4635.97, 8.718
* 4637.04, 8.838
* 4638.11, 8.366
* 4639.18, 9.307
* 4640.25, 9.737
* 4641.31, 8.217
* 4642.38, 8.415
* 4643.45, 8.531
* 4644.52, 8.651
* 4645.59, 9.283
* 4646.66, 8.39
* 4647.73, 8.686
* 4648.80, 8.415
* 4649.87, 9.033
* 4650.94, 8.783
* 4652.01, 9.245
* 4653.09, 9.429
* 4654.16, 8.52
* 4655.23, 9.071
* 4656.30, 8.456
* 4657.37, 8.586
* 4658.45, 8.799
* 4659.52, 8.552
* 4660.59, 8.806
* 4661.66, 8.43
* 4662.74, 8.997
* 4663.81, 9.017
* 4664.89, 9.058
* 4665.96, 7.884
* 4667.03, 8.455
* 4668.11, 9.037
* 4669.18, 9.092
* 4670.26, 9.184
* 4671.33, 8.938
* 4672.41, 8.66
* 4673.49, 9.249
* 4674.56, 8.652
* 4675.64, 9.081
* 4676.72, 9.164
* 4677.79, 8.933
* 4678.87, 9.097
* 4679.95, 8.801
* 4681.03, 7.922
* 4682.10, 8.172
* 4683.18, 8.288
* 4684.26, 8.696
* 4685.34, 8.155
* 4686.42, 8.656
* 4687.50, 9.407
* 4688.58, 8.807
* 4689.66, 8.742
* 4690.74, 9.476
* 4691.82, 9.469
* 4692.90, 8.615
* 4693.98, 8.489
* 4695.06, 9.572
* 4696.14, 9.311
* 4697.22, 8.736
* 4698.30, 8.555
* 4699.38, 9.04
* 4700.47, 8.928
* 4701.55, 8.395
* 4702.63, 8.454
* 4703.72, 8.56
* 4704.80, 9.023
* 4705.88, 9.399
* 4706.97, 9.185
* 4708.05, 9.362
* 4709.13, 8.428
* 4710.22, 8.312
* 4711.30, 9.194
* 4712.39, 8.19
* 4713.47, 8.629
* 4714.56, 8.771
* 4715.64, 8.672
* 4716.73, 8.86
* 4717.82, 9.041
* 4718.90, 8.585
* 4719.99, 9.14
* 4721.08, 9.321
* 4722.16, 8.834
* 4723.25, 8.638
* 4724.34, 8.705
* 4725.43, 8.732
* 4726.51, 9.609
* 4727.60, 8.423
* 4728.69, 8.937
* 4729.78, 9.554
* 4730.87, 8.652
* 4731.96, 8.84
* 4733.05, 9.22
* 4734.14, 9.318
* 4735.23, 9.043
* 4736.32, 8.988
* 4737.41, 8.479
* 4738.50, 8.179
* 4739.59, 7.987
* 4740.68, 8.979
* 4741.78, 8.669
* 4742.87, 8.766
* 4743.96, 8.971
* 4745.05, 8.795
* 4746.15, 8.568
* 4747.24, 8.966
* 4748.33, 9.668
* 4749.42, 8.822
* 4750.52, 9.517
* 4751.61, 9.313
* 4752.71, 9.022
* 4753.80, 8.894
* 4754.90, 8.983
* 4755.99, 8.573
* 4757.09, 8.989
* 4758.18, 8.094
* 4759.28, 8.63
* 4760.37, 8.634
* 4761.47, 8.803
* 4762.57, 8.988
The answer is 8.9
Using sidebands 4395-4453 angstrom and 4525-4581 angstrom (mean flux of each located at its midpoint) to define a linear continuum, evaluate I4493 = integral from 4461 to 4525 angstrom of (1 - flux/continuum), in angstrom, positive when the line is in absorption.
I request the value 0.2 angstrom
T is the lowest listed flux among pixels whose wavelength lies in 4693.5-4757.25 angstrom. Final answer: 7.987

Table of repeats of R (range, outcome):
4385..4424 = 8.94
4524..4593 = 8.78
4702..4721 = 8.82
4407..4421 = 9.13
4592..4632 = 8.8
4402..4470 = 8.93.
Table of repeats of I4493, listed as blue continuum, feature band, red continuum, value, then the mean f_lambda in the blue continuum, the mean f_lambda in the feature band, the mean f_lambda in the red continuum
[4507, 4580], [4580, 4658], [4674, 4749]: 0.24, 8.8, 8.79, 8.84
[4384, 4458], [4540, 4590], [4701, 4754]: 0.92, 8.96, 8.76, 8.87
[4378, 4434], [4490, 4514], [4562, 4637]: -0.17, 8.88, 8.9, 8.81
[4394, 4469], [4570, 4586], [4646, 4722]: 0.15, 8.94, 8.79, 8.82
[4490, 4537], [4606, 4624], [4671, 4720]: 0.19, 8.86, 8.74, 8.82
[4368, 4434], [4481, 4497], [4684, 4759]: -0.19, 8.82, 8.94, 8.87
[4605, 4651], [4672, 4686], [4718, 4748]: 0.19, 8.75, 8.68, 8.86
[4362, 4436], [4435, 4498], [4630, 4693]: -0.90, 8.82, 8.95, 8.81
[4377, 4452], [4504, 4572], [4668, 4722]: 0.85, 8.9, 8.77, 8.85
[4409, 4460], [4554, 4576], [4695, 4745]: 0.59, 9.05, 8.71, 8.84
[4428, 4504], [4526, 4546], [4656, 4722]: 0.07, 8.91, 8.85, 8.81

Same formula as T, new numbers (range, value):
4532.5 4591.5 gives 7.997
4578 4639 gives 7.749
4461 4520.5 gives 8.007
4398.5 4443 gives 7.582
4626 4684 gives 7.884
